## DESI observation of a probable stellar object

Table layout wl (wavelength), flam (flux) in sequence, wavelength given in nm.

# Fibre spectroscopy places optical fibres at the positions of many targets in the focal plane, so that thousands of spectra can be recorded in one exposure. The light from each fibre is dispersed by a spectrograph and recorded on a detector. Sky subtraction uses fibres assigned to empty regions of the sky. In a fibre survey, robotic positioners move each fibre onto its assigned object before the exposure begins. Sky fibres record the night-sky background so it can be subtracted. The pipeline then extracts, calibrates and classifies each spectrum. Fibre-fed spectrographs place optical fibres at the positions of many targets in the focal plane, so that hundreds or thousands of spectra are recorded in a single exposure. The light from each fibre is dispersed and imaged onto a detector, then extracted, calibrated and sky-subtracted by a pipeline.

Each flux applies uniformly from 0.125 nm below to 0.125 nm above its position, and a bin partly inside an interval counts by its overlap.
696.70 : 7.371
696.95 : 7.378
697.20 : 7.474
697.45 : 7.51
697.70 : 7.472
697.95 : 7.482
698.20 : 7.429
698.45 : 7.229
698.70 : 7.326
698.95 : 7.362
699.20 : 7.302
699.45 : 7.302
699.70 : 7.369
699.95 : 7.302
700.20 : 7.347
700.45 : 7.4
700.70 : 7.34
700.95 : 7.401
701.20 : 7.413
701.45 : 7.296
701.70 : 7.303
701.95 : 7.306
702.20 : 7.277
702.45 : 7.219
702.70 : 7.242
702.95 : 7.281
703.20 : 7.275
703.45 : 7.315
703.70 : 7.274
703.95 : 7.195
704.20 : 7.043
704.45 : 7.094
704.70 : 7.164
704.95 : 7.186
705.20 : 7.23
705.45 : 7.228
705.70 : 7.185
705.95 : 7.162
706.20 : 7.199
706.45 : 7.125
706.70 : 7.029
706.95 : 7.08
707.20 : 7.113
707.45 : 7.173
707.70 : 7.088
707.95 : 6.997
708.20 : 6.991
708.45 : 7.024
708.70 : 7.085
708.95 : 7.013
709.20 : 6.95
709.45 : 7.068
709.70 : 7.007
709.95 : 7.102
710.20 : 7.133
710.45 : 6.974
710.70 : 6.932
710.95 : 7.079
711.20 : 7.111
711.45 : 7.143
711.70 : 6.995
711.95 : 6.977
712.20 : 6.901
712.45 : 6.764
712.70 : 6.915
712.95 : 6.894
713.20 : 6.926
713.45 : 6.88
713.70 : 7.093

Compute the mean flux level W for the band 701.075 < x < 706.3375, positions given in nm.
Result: 7.23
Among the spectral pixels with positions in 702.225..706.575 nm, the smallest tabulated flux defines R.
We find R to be 7.043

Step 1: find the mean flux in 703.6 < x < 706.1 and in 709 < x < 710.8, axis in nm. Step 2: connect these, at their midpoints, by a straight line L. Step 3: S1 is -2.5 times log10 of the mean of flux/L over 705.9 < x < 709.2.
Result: 0.00 mag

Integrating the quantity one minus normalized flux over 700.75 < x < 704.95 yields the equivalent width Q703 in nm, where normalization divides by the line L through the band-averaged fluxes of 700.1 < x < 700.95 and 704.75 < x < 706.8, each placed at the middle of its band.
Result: 0.01 nm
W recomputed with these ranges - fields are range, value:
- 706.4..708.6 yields 7.07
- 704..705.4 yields 7.15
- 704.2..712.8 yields 7.07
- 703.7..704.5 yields 7.14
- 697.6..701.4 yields 7.36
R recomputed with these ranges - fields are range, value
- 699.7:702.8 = 7.219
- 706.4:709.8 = 6.95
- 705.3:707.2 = 7.029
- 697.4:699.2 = 7.229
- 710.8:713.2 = 6.764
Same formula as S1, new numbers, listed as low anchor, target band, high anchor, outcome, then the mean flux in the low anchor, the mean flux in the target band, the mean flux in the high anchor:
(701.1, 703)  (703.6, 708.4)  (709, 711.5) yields 0.006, 7.29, 7.13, 7.05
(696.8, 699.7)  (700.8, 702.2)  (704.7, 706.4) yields -0.006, 7.39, 7.34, 7.19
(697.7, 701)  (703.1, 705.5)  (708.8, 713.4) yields 0.001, 7.36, 7.2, 6.99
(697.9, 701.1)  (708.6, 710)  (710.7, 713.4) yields 0.003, 7.35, 7.03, 6.97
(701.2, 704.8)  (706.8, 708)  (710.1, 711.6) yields 0.007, 7.24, 7.09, 7.06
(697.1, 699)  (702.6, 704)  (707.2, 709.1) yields -0.006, 7.41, 7.27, 7.06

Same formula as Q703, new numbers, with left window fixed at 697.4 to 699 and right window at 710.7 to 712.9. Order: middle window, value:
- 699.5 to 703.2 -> -0.009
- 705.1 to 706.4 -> -0.005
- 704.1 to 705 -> 0.010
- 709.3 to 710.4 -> -0.004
